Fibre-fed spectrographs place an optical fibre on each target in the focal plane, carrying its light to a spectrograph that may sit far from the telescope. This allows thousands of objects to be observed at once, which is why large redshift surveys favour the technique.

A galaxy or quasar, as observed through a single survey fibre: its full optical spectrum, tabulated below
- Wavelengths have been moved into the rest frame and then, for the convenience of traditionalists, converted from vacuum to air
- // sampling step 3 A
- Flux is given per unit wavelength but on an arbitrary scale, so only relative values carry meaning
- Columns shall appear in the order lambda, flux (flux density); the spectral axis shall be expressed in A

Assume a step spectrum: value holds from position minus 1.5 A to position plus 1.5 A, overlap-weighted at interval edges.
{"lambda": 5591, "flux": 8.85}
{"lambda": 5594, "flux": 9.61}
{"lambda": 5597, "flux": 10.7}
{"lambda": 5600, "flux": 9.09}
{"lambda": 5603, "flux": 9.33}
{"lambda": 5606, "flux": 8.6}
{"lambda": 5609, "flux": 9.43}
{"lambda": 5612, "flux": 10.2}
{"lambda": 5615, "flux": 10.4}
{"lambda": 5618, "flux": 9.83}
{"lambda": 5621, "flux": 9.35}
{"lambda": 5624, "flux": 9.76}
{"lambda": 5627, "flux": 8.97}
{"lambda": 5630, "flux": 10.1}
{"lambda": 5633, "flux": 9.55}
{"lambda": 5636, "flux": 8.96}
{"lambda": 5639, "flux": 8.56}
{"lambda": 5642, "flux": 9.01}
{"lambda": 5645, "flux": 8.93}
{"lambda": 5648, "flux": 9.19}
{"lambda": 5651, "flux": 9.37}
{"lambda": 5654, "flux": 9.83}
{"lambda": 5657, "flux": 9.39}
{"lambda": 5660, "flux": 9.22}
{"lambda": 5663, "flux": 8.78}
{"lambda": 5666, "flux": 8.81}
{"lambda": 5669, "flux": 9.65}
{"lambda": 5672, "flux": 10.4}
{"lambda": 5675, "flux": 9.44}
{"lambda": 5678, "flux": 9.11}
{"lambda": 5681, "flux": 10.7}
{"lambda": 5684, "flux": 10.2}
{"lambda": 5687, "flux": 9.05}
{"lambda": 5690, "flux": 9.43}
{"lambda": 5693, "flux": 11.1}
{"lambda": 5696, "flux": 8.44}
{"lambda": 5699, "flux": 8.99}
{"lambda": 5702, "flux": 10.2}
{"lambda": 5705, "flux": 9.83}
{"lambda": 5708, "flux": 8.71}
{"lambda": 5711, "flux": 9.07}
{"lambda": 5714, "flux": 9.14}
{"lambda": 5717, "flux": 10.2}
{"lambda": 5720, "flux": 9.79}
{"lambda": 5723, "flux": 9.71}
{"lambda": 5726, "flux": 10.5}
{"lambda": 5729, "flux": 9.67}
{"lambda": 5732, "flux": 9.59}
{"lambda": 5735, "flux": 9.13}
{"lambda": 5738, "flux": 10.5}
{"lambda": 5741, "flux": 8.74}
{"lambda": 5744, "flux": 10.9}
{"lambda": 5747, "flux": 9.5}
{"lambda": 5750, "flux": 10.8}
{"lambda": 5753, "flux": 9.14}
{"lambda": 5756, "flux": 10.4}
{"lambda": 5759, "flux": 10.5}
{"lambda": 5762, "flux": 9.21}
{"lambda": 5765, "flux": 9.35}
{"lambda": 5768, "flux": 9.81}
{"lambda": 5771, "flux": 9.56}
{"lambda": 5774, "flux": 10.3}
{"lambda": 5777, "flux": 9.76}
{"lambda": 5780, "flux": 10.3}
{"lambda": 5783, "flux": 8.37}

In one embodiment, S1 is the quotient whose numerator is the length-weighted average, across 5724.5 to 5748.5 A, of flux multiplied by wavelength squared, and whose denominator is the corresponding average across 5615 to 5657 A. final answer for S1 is 1.08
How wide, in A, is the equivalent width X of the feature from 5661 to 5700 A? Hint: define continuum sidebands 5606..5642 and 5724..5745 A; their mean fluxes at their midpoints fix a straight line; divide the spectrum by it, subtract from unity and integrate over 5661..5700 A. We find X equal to 0.5 A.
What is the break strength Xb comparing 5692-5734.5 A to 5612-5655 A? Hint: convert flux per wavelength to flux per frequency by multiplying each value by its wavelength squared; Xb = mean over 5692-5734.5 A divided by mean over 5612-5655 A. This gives 1.0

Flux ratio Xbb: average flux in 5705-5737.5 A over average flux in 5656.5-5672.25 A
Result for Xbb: 1.03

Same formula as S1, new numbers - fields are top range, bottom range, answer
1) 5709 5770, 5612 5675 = 1.07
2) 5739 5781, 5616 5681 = 1.09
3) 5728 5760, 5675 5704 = 1.04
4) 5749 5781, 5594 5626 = 1.08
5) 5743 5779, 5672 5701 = 1.06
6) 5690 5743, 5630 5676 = 1.06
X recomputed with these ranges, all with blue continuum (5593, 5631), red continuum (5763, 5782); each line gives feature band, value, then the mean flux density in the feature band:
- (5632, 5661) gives 1.4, 9.19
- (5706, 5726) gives 0.4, 9.53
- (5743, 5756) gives -0.4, 10.1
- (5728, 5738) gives 0.1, 9.61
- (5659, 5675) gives 0.5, 9.38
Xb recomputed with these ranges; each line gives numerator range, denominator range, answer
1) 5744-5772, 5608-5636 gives 1.07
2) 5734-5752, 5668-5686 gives 1.03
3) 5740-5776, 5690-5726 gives 1.05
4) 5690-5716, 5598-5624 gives 1.02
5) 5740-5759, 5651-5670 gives 1.11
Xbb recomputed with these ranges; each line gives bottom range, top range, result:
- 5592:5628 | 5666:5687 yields 1.02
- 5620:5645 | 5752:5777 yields 1.06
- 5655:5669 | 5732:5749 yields 1.07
